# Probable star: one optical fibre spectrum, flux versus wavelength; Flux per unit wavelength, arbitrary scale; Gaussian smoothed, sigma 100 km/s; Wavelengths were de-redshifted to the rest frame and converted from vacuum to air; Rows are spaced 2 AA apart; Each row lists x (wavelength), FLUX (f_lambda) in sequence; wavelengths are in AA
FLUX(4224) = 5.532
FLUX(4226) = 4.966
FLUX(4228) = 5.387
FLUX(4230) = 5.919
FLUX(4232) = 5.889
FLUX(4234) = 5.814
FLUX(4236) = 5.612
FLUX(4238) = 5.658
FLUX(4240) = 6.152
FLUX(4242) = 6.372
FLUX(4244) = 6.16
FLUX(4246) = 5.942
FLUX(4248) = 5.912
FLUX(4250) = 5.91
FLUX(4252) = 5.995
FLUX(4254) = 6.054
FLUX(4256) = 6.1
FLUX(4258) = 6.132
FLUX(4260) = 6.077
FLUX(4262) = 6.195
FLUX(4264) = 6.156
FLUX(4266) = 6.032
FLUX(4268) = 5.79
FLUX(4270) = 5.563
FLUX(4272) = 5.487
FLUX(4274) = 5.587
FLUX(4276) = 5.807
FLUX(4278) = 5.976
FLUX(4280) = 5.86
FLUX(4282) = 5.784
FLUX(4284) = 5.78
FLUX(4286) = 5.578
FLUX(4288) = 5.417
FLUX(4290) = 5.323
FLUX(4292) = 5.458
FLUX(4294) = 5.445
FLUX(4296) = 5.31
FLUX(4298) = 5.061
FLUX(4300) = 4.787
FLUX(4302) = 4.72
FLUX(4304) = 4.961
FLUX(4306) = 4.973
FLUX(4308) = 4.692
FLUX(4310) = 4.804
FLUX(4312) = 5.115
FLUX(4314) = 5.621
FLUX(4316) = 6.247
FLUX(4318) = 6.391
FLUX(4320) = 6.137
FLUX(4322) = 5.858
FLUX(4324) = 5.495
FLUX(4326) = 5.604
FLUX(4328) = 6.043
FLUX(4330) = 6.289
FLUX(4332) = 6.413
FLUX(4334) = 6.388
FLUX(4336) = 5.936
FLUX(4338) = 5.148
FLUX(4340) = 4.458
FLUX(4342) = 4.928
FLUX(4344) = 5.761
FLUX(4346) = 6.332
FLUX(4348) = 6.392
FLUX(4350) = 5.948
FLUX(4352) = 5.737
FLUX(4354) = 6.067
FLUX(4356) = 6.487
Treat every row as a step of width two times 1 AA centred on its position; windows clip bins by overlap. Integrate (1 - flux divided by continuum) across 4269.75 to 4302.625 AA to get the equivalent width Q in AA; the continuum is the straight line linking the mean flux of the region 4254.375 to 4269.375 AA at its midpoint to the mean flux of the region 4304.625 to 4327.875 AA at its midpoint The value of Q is 2.0 AA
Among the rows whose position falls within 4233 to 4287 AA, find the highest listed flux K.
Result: 6.372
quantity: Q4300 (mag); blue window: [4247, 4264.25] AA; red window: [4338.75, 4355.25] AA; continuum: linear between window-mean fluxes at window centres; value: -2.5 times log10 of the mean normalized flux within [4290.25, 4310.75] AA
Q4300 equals 0.17 mag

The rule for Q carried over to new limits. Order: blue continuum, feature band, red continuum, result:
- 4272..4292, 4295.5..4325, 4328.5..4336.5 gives 3.2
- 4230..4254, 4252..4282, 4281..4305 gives -1.5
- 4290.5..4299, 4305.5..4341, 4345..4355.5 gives 0.5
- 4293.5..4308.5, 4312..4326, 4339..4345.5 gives -2.3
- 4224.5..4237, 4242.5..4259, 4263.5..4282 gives -1.0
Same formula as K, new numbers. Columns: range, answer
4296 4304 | 5.31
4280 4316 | 6.247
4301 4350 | 6.413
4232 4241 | 6.152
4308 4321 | 6.391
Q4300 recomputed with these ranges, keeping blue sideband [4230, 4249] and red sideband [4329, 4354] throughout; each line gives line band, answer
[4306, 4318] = 0.10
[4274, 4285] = 0.01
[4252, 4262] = -0.03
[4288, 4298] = 0.10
